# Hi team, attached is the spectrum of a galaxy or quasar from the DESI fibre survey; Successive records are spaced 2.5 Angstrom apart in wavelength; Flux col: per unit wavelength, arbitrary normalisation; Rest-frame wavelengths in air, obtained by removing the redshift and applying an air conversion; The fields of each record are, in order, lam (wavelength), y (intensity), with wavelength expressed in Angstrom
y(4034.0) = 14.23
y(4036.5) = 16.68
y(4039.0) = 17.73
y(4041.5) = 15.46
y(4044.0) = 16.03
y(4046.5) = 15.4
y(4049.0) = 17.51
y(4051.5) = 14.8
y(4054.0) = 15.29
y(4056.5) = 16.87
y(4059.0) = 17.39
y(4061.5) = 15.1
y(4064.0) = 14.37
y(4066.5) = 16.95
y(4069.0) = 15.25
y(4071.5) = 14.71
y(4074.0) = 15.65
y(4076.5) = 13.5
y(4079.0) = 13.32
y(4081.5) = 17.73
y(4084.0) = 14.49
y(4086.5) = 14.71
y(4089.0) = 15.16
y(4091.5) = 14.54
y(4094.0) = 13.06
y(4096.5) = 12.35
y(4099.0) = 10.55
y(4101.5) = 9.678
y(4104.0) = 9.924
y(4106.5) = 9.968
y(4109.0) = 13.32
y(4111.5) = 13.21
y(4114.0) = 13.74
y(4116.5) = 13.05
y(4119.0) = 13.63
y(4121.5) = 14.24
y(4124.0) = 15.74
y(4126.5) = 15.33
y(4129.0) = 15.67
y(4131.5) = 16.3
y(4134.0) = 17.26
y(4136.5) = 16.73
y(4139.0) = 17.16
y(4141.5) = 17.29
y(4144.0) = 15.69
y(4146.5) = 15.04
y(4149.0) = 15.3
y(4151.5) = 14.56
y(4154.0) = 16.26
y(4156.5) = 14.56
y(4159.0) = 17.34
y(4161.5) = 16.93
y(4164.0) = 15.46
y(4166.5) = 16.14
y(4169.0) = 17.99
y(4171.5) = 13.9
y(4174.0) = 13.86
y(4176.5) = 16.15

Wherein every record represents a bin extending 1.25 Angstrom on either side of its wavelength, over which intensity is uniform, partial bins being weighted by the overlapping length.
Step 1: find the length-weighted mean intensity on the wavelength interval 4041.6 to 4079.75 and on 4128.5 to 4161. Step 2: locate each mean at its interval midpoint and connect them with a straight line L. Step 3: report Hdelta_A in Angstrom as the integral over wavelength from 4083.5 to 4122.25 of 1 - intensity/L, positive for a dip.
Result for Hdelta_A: 7.4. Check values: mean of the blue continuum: 15.5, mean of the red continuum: 16.1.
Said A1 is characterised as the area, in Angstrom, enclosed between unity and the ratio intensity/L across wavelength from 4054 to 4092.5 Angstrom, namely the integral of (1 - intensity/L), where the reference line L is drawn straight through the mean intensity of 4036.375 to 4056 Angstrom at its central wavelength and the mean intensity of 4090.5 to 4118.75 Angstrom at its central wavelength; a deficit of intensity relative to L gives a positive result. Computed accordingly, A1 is -2.9 Angstrom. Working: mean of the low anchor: 16.1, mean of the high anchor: 12.2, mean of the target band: 15.3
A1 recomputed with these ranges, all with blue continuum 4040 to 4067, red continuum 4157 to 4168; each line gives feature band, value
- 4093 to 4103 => 2.96 Angstrom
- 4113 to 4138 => 1.57 Angstrom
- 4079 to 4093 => 0.82 Angstrom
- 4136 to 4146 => -0.19 Angstrom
